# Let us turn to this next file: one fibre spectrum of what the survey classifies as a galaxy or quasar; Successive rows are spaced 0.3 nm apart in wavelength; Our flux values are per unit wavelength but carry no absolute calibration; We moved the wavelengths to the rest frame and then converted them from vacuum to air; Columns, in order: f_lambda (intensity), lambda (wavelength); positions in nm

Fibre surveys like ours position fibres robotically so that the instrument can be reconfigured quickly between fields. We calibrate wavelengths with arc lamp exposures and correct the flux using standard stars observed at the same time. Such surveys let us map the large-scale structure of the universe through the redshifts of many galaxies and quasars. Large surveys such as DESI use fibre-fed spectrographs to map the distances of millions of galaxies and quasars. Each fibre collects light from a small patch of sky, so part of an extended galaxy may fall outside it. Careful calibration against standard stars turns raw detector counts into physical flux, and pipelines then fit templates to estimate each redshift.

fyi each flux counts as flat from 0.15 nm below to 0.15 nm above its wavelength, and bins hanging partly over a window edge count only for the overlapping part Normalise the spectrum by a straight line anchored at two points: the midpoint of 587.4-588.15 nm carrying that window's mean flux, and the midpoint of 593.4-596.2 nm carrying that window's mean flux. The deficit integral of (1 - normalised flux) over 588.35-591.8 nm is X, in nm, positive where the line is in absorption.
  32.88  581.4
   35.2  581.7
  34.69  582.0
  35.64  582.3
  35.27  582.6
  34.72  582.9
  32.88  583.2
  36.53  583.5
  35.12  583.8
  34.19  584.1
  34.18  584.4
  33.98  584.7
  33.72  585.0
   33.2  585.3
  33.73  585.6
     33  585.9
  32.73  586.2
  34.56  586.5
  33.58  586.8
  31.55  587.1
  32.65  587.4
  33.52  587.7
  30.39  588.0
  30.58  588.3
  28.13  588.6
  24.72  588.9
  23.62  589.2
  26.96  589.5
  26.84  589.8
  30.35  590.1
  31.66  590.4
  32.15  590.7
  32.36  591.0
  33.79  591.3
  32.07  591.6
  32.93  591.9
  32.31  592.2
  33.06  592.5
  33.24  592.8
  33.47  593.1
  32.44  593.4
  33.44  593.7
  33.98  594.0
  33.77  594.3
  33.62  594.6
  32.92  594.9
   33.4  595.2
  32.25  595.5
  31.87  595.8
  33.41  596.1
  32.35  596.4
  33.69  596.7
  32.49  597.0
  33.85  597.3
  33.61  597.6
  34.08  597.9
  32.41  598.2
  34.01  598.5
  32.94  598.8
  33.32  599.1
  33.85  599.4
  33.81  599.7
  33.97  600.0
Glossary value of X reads 0.32 nm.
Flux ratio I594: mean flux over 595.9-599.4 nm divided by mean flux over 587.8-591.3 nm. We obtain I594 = 1.14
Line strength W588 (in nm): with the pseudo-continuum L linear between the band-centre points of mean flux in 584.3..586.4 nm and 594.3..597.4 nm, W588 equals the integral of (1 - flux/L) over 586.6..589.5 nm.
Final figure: 0.312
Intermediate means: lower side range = 33.5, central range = 29.8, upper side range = 33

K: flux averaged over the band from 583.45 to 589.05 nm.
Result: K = 32.6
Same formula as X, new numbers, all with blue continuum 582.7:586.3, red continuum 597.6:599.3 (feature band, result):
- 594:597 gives 0.04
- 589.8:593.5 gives 0.16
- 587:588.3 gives 0.08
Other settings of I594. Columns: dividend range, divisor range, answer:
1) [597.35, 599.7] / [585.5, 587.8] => 1.01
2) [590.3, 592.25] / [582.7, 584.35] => 0.94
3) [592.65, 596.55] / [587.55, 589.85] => 1.18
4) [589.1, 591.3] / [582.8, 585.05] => 0.86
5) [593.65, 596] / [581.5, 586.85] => 0.97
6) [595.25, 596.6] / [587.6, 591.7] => 1.10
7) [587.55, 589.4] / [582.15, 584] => 0.81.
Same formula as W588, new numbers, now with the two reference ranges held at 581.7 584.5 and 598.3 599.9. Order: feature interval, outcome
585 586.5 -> 0.05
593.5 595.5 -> 0.03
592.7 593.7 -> 0.03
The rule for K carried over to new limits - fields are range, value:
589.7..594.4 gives 32.4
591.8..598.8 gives 33.2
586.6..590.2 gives 29.5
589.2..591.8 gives 30.4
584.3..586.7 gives 33.6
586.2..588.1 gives 32.8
